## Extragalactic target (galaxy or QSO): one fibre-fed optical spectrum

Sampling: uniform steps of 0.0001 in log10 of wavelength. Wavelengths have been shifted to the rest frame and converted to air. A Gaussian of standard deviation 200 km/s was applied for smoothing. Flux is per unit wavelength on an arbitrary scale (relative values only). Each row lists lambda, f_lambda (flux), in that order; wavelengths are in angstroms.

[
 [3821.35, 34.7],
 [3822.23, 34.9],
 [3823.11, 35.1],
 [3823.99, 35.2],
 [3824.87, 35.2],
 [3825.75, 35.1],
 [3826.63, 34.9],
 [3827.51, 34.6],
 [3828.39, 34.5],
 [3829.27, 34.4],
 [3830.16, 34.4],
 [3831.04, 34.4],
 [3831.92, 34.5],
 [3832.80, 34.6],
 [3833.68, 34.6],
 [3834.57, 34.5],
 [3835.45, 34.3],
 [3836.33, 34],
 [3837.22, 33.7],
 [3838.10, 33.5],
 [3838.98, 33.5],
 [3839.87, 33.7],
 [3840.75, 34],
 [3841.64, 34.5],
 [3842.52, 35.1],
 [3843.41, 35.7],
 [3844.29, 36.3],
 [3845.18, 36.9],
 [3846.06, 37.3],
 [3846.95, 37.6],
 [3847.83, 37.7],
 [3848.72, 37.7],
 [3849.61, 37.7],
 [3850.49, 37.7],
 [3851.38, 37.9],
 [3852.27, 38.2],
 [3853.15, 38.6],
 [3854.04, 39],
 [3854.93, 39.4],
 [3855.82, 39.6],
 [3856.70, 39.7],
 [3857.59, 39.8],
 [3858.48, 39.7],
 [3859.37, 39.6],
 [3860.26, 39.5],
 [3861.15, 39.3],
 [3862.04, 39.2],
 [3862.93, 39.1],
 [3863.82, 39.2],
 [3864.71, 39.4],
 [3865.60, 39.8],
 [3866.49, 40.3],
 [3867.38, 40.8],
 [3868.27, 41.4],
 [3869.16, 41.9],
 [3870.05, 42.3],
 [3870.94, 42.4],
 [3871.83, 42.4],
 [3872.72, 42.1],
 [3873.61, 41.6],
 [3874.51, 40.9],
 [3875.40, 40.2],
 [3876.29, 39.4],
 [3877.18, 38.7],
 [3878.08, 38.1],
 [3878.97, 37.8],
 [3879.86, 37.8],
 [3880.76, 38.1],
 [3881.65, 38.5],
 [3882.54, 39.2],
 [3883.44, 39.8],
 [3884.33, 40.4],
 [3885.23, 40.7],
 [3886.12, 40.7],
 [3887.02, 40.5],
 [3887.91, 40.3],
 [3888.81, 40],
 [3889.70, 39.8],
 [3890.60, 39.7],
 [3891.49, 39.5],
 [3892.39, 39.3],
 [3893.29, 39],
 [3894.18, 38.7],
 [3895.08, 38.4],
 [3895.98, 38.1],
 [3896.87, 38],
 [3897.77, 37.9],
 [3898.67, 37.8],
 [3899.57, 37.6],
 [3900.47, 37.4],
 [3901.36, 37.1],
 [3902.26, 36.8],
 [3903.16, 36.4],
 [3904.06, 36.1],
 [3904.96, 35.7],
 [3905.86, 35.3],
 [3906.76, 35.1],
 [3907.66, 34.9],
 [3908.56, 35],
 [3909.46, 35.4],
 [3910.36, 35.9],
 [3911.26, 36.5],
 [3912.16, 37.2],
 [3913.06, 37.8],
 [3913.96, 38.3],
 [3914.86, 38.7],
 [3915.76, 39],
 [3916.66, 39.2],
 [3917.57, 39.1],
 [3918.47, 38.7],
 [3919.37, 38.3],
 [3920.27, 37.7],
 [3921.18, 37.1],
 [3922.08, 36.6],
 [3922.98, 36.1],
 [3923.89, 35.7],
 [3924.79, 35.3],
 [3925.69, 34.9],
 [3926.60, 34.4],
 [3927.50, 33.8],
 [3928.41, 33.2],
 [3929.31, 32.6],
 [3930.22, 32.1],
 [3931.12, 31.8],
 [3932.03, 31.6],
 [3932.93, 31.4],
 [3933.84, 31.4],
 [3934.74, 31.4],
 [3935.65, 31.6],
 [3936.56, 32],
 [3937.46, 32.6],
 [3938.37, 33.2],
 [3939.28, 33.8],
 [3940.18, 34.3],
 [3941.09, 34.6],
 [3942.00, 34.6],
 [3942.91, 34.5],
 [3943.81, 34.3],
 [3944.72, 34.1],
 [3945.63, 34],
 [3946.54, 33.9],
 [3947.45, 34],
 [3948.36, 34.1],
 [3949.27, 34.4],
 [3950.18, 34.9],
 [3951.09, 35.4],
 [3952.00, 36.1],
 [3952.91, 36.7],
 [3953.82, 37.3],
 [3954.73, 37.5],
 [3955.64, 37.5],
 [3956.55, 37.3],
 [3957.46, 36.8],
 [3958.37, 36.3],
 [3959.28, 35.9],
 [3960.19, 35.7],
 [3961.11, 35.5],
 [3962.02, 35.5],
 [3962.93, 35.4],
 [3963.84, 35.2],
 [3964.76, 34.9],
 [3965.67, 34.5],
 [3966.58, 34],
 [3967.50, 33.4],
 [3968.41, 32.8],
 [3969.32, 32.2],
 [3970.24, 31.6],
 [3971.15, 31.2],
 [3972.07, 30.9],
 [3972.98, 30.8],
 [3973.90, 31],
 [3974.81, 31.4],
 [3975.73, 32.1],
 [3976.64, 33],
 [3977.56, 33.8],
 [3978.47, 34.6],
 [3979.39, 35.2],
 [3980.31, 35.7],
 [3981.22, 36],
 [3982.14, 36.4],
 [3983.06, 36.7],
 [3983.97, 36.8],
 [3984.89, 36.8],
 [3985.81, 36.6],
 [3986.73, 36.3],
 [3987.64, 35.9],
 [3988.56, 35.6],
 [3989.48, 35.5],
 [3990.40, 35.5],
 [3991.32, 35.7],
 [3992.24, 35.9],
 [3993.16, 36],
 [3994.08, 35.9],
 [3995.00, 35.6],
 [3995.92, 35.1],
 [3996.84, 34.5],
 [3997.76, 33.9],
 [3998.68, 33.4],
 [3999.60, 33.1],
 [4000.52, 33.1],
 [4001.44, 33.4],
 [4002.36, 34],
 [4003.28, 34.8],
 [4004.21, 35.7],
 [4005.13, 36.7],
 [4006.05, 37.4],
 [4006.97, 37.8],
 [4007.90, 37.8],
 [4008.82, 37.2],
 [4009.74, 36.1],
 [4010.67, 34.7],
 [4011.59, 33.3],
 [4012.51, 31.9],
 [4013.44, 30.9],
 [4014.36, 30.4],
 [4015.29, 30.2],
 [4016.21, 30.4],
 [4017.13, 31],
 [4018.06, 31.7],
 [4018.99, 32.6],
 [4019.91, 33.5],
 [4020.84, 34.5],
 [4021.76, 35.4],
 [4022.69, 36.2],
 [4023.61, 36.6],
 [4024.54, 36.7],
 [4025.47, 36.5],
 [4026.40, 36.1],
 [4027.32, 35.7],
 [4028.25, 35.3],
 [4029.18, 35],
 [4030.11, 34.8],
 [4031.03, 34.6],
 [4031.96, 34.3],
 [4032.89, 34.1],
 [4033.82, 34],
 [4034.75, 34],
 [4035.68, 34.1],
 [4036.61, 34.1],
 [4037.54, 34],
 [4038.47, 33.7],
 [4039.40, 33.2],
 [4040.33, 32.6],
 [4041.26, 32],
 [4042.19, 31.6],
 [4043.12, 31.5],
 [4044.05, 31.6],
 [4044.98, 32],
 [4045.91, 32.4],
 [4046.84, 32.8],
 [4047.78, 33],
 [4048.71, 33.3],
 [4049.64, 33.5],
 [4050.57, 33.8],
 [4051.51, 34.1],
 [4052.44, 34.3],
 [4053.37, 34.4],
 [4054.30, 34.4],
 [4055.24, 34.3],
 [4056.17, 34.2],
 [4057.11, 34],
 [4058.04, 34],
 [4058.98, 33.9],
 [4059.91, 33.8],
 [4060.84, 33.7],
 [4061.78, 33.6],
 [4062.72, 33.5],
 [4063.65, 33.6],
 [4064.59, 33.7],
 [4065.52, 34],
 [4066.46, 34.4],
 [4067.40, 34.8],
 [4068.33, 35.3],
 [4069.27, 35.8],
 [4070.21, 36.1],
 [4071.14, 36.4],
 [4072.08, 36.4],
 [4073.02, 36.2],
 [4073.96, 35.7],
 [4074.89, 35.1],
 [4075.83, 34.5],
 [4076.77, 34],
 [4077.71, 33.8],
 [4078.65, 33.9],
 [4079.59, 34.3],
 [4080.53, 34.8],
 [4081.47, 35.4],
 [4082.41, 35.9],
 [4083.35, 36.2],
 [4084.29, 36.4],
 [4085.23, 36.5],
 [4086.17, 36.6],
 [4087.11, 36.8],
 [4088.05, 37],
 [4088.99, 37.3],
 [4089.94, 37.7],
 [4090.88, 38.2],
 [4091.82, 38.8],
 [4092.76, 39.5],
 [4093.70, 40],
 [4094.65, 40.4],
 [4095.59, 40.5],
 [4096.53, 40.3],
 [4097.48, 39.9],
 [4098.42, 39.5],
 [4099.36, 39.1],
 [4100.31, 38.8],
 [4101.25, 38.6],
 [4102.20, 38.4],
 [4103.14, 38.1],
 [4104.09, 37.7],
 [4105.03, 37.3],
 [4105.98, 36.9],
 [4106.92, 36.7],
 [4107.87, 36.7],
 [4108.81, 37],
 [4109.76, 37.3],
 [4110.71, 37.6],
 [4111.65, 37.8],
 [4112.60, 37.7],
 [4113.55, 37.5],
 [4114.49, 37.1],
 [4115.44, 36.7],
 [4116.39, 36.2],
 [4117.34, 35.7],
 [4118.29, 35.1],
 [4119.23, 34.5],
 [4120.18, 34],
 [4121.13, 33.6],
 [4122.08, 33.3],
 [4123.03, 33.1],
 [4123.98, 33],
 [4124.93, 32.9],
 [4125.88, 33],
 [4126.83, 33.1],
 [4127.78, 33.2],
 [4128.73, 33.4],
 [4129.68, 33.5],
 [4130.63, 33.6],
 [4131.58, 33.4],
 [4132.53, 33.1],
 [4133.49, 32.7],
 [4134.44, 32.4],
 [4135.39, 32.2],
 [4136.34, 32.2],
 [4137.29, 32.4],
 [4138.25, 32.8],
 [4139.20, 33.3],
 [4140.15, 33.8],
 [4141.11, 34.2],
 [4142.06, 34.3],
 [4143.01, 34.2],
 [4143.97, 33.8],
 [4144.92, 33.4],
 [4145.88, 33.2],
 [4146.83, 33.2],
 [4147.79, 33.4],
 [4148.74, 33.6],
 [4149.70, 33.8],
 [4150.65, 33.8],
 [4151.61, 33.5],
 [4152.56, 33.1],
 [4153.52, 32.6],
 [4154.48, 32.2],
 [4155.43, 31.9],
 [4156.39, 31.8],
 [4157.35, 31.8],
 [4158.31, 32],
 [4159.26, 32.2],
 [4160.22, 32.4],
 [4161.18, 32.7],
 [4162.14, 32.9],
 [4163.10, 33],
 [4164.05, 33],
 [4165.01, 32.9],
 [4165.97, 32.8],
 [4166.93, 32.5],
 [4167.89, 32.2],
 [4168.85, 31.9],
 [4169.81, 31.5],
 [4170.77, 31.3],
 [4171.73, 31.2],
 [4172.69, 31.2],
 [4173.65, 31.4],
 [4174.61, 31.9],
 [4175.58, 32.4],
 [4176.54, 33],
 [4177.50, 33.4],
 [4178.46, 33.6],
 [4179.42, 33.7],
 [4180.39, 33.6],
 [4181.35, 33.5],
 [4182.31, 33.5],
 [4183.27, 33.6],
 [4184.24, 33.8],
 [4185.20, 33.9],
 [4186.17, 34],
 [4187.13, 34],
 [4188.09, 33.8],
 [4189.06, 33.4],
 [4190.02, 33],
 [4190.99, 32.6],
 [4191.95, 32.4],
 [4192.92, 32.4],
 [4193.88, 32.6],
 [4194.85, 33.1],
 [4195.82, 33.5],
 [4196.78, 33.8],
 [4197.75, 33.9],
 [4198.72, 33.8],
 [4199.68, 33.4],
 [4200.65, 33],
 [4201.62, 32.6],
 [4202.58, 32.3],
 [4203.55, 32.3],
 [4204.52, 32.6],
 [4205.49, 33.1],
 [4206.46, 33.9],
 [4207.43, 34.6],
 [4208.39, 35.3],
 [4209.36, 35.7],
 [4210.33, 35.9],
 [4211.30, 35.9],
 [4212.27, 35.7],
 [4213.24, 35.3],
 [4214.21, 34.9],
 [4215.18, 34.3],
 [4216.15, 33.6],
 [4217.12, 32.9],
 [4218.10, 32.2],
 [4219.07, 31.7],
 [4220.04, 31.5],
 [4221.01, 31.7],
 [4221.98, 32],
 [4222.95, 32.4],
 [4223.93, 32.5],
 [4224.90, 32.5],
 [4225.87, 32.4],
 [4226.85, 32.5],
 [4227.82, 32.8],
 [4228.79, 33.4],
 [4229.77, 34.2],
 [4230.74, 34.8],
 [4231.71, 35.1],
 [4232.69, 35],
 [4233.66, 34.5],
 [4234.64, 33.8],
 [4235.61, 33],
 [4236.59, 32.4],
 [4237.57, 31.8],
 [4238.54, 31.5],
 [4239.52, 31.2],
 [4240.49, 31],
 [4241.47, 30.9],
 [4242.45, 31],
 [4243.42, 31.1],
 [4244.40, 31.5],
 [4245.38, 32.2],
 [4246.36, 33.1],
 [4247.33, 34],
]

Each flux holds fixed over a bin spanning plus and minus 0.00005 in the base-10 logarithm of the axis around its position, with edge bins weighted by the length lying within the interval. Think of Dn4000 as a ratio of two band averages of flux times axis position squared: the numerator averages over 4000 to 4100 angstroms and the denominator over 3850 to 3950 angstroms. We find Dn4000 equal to 1.0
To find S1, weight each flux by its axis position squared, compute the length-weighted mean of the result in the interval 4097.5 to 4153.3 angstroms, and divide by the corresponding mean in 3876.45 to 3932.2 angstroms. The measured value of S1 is 1.0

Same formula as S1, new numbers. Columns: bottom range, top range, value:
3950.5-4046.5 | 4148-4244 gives 1.05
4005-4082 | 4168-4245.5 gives 1.05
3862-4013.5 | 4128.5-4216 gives 1.03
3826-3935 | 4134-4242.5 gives 1.03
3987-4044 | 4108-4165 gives 1.04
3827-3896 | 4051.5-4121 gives 1.06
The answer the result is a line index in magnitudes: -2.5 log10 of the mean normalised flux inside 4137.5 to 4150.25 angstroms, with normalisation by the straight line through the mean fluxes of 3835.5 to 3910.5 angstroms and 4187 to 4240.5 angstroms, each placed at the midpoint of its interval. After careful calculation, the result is 0.02 mag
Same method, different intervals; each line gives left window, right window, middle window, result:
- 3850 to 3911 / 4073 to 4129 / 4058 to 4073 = 0.07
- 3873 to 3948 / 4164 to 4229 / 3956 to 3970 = 0.03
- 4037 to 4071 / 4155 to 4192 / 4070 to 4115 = -0.12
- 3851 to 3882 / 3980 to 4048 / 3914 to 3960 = 0.06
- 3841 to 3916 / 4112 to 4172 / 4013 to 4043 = 0.06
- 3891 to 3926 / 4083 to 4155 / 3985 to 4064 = 0.06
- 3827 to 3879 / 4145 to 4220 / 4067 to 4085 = -0.02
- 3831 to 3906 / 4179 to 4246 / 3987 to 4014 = 0.04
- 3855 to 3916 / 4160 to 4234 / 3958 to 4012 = 0.07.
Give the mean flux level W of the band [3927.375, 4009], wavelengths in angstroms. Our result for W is 34.5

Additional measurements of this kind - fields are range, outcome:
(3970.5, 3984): 33.6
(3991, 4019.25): 34.2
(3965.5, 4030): 34.4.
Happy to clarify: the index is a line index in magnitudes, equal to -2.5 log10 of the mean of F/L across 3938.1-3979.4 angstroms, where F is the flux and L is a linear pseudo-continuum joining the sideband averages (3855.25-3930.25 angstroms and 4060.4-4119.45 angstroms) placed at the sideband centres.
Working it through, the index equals 0.10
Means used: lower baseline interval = 38.3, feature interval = 34.3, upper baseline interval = 36.6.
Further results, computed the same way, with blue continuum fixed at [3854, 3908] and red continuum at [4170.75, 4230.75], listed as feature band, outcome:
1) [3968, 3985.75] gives 0.11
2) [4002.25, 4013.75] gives 0.04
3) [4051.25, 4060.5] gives 0.05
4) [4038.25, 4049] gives 0.12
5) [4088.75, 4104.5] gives -0.11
